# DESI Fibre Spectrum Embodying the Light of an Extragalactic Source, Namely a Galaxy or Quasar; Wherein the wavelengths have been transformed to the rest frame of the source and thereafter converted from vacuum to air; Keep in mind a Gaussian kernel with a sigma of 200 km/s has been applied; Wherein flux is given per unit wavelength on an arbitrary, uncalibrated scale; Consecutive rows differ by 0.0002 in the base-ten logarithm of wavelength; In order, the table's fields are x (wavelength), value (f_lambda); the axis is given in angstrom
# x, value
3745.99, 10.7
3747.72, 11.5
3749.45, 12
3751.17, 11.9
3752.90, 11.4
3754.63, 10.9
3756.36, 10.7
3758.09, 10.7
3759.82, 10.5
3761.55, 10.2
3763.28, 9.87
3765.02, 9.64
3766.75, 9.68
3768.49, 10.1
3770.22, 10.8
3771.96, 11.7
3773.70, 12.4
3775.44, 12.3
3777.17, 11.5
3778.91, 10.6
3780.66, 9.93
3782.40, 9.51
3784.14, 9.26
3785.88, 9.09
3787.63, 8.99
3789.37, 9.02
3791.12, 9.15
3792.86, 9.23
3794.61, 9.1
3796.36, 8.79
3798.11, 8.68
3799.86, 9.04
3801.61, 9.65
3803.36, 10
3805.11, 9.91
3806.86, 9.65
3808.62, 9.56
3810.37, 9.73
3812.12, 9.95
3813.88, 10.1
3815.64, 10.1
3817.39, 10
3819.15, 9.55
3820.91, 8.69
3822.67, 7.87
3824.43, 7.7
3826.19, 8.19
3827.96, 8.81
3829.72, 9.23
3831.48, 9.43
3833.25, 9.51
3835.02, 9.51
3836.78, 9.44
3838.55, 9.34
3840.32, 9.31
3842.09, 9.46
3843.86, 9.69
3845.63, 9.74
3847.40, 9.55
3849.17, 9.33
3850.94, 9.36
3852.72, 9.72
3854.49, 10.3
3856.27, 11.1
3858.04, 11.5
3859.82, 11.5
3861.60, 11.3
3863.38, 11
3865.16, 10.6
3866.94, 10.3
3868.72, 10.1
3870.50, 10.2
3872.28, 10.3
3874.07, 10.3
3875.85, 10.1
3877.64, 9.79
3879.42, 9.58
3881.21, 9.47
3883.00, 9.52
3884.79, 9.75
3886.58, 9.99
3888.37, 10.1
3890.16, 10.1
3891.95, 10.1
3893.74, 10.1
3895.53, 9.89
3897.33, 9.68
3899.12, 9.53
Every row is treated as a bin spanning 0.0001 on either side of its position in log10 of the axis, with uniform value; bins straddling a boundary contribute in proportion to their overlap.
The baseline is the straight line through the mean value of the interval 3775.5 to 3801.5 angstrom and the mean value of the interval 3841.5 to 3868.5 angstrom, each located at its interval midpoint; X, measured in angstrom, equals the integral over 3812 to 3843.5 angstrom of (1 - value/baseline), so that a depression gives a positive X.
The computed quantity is 2.4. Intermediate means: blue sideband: 9.52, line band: 9.22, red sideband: 10.3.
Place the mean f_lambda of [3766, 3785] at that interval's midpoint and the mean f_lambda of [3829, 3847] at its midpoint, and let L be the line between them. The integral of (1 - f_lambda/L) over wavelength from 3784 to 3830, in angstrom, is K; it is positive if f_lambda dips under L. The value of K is 3.92 angstrom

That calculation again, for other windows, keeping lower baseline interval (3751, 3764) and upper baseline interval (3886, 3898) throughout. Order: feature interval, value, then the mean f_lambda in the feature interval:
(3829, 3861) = 1.2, 9.85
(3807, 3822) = 1.1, 9.68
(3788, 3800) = 1.7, 9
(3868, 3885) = 0.3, 9.91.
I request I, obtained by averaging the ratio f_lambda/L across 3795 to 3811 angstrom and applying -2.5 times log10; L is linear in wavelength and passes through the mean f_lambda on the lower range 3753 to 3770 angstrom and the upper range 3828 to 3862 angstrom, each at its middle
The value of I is 0.07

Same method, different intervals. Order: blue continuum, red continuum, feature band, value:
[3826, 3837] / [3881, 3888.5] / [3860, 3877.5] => -0.10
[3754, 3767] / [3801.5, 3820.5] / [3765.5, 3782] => -0.08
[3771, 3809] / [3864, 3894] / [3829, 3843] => 0.06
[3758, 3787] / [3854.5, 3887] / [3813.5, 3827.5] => 0.16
